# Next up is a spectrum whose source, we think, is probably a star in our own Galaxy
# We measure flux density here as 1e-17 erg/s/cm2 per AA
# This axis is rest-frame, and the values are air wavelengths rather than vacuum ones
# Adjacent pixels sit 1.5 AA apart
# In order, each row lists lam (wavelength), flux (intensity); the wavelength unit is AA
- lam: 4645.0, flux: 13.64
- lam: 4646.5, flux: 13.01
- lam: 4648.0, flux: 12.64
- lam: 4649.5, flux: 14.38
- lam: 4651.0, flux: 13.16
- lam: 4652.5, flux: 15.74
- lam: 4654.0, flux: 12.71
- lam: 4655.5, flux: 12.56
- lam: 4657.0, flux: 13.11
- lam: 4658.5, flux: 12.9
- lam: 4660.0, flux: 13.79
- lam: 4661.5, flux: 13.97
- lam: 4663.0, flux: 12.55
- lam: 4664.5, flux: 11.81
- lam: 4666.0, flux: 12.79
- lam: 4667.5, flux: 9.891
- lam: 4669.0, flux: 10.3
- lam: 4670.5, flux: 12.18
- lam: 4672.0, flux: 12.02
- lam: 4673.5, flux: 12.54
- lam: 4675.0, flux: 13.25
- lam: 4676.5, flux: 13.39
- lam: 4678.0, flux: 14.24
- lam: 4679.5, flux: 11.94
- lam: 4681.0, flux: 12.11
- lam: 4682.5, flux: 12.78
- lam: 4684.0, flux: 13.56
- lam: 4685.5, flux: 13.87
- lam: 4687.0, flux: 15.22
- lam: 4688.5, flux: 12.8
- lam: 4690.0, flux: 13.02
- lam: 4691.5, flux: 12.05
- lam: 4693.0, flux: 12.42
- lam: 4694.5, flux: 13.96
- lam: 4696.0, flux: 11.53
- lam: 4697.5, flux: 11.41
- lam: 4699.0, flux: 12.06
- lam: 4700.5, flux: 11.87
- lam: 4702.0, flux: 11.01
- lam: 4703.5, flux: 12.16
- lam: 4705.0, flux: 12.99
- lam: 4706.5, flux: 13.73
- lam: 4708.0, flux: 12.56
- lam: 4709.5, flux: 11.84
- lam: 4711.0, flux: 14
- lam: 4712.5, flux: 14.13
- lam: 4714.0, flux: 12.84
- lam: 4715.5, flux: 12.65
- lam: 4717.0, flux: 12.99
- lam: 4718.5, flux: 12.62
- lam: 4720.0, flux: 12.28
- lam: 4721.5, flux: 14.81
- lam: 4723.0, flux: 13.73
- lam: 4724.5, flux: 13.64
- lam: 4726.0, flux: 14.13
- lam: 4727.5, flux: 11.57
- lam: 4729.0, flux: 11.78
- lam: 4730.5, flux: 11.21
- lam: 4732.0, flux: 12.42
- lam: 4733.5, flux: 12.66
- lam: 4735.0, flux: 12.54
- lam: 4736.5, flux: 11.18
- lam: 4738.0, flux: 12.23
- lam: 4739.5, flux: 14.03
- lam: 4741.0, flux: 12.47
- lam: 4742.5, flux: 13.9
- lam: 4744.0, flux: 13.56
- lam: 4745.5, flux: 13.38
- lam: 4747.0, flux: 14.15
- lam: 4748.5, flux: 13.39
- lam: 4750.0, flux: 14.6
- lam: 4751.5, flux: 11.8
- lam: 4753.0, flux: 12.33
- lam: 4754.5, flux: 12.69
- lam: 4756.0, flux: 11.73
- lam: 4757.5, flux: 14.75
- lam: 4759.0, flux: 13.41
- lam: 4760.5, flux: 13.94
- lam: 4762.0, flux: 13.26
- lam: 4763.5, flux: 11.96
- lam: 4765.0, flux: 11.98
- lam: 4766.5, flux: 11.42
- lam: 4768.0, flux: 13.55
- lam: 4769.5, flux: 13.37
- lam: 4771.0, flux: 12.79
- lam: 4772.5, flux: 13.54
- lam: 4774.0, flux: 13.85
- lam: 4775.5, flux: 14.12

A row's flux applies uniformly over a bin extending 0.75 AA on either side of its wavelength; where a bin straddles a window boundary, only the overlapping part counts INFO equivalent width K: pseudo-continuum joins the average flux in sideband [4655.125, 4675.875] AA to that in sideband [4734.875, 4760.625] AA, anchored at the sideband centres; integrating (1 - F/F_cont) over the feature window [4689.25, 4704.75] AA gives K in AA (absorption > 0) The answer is 0.6 AA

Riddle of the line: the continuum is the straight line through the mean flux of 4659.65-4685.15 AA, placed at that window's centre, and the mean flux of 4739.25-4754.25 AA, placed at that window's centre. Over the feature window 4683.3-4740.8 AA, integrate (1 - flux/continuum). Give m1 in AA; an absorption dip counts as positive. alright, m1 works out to 0.8 AA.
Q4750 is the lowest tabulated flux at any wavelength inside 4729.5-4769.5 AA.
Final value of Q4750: 11.18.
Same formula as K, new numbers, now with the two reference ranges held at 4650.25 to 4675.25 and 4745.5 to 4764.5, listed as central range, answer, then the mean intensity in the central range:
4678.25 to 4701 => 0.1 AA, 12.7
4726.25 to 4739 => 0.9 AA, 12.1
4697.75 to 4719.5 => 0.4 AA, 12.6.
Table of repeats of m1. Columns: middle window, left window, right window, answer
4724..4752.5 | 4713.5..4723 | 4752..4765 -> 0.32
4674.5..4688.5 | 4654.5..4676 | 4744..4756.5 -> -0.89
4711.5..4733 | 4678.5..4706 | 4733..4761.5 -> -0.07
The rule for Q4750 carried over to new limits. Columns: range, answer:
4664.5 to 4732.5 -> 9.891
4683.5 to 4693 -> 12.05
